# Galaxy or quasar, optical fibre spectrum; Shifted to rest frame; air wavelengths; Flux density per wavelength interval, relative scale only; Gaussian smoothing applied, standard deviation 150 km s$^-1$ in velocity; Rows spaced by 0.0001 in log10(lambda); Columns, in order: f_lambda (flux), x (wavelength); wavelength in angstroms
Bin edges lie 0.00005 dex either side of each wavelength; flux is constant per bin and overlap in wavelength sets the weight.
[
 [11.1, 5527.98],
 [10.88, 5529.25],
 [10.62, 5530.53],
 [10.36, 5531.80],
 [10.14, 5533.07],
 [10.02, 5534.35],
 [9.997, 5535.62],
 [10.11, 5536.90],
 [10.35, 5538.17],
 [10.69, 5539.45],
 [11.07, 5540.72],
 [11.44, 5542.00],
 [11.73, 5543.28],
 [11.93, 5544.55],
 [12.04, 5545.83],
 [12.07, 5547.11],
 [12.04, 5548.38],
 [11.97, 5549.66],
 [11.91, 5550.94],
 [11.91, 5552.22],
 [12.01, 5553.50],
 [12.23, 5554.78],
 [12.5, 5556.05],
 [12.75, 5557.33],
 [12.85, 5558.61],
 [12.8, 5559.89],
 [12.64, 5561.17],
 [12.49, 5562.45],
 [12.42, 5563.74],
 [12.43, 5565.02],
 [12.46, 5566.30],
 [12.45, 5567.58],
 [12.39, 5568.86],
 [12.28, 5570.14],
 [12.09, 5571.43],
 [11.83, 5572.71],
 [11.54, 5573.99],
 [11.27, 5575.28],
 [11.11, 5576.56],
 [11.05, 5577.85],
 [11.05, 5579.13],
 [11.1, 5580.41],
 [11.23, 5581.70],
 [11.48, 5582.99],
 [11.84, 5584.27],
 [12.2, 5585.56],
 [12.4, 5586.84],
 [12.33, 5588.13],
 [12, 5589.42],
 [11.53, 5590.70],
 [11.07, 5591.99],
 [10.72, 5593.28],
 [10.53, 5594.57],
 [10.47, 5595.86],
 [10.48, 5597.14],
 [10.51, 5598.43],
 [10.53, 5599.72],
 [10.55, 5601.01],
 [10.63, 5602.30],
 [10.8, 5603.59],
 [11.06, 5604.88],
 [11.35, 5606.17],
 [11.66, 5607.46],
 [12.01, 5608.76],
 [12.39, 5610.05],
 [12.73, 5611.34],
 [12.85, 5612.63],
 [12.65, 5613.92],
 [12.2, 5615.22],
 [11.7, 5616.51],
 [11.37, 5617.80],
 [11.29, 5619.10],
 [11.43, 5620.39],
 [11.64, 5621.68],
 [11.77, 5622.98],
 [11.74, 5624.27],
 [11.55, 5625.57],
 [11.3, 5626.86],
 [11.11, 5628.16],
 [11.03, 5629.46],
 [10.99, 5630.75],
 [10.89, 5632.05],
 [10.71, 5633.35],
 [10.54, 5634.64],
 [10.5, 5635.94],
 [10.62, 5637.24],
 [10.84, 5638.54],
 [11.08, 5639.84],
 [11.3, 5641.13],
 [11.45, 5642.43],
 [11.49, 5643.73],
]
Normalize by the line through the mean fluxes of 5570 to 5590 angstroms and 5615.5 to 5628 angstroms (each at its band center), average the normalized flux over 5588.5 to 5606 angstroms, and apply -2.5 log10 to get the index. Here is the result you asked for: 0.07 mag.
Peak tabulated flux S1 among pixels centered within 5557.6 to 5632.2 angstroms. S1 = 12.85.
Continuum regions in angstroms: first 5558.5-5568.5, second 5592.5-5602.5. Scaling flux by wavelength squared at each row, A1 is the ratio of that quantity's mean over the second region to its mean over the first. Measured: 0.85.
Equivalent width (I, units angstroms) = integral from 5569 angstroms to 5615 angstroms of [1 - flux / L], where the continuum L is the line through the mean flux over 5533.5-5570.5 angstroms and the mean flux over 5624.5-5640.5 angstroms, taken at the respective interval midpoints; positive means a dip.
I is -0.3 angstroms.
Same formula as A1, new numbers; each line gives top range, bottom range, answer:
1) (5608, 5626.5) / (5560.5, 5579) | 1.01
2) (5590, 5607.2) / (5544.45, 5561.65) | 0.90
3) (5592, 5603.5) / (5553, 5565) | 0.86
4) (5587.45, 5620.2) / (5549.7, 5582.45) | 0.96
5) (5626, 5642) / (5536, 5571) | 0.94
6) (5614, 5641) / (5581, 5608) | 1.02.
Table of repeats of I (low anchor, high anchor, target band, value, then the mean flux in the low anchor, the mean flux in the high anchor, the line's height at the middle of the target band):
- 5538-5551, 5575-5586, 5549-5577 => -1.8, 11.6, 11.4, 11.5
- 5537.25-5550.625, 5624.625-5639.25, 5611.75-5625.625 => -1.1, 11.5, 10.9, 11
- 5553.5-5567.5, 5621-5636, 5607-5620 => -0.7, 12.5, 11.2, 11.5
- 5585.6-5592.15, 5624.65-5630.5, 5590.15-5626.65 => 0.6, 12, 11.3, 11.6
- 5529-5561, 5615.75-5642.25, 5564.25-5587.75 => -0.9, 11.5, 11.2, 11.4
